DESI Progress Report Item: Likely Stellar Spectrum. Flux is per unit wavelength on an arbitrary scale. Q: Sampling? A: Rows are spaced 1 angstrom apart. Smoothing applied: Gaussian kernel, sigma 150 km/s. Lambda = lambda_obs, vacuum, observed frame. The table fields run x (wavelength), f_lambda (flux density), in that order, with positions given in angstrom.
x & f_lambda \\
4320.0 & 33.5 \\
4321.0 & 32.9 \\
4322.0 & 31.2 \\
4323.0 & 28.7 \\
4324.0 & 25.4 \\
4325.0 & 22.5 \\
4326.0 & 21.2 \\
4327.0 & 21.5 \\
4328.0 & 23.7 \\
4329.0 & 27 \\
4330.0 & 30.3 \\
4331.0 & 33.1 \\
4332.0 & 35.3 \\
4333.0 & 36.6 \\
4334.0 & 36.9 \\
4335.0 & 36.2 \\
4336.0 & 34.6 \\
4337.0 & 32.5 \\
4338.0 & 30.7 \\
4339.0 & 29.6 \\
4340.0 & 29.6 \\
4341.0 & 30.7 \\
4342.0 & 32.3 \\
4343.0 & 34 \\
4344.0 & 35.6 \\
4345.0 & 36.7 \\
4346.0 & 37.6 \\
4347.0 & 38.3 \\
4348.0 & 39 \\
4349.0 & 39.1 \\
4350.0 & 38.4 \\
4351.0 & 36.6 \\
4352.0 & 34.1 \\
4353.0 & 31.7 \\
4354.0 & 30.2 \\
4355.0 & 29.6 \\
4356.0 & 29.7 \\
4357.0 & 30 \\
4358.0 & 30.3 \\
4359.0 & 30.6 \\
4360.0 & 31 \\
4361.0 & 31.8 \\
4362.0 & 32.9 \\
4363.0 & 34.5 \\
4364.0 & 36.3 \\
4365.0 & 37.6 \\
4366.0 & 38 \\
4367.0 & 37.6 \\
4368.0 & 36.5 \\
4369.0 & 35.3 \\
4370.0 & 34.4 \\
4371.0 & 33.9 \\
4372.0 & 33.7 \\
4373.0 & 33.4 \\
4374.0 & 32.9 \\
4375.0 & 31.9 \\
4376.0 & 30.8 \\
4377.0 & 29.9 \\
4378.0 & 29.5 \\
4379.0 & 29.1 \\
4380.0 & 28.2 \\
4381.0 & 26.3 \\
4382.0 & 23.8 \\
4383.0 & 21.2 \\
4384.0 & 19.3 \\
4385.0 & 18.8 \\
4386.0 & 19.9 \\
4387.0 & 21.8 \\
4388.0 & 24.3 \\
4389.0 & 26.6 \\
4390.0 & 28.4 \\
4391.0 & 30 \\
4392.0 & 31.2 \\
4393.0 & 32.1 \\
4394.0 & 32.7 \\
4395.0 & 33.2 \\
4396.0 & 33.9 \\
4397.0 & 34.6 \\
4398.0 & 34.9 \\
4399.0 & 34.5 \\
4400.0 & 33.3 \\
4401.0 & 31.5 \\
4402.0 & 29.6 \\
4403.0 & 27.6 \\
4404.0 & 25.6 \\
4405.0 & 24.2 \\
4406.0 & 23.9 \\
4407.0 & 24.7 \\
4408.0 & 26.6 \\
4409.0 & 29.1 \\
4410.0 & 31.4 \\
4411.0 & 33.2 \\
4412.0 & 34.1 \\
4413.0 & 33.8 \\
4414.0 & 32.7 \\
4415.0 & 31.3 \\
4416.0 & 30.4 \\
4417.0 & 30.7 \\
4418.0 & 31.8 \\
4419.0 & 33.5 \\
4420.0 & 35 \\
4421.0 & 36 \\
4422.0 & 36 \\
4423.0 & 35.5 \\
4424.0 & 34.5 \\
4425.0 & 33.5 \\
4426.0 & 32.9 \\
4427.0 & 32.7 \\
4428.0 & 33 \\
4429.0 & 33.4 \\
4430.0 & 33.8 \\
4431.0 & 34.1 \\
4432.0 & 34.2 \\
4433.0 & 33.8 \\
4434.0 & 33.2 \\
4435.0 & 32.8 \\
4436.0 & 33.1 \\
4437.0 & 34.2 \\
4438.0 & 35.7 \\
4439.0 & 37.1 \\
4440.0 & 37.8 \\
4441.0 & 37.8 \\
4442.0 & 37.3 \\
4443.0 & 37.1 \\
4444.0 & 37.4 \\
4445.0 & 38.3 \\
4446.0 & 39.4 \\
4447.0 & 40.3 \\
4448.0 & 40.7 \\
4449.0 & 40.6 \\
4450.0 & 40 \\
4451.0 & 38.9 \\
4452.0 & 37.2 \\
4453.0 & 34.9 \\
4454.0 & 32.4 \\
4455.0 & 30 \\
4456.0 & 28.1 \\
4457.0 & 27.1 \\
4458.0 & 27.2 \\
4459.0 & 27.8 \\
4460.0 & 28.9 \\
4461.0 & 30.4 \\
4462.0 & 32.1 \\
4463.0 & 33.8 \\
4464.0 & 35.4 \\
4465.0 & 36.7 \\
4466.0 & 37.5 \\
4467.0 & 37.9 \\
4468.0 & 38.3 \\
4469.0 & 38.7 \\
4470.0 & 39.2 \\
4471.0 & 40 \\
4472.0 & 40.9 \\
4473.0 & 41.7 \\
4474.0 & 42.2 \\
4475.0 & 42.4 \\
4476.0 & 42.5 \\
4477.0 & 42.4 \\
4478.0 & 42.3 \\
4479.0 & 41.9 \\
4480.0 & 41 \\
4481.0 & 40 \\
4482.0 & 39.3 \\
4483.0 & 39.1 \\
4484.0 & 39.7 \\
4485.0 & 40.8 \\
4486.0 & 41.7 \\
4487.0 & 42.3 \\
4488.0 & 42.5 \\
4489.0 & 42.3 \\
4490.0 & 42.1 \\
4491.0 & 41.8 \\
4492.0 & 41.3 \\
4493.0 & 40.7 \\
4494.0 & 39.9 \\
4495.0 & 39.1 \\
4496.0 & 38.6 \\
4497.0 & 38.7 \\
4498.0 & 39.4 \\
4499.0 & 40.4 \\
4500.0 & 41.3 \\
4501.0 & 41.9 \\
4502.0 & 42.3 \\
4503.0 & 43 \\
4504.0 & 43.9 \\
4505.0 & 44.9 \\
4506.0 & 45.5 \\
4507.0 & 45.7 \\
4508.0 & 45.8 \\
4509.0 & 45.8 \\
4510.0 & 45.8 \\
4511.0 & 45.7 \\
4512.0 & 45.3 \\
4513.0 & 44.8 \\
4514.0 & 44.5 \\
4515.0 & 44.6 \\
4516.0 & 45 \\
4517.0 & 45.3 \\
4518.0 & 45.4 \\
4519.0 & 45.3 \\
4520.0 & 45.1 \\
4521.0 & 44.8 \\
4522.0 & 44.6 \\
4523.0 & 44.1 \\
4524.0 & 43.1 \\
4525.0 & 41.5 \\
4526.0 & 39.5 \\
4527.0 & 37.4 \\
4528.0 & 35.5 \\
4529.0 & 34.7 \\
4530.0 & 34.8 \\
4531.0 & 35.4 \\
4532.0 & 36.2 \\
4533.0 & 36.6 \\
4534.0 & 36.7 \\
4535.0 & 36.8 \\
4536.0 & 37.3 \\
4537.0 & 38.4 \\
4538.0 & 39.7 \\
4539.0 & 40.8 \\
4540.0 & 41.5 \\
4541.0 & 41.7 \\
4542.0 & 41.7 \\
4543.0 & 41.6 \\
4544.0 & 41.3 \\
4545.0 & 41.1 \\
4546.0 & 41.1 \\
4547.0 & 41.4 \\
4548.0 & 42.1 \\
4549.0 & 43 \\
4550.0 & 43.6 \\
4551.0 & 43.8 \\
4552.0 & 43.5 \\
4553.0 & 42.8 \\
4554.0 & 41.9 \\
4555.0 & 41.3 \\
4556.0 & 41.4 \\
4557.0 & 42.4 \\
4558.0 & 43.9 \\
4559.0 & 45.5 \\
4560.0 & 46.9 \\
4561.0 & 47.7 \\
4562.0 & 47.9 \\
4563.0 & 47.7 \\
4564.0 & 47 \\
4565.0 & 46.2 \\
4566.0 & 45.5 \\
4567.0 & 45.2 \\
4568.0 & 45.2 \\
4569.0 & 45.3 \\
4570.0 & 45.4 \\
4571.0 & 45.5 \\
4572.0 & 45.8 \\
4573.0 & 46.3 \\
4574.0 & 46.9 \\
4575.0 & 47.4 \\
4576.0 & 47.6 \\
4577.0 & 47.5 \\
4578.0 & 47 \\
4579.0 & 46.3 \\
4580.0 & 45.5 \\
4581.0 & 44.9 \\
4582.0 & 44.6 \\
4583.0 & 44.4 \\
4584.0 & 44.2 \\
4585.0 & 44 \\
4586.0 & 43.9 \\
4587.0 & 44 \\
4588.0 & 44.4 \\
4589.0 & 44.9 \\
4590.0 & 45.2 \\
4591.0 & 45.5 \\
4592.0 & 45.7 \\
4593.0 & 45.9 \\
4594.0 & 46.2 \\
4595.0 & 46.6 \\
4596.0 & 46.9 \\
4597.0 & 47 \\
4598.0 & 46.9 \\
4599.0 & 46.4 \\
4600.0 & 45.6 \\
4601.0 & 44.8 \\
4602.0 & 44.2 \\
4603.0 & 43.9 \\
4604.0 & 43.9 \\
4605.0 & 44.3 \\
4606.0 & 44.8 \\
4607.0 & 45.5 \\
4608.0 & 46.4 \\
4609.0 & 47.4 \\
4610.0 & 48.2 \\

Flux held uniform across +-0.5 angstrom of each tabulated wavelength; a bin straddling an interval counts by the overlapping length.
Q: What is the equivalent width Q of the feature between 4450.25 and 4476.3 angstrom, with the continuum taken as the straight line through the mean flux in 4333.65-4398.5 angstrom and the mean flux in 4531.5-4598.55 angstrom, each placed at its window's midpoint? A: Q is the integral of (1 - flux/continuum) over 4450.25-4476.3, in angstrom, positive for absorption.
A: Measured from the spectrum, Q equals 1.6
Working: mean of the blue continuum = 31.8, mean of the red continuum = 43.9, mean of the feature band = 35.5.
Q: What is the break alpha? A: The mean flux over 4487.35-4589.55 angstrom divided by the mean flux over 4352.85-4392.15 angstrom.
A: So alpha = 1.43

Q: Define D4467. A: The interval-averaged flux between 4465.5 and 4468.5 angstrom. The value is 37.9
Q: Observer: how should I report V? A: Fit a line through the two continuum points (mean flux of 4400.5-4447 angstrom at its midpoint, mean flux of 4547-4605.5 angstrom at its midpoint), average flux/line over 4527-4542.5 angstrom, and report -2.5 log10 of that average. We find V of 0.11 mag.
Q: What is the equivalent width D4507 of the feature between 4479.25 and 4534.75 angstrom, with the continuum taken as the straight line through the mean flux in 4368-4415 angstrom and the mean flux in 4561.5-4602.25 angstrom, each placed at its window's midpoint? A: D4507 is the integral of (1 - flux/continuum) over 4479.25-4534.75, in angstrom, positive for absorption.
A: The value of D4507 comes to -3.3 angstrom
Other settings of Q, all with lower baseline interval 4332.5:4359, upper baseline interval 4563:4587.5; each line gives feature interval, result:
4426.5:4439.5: 1.49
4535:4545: 0.82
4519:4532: 0.90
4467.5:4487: -0.08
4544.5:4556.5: 0.58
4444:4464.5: 2.67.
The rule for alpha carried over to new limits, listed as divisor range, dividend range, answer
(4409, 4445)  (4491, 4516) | 1.26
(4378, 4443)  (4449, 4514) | 1.27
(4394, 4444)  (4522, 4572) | 1.28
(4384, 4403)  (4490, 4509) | 1.44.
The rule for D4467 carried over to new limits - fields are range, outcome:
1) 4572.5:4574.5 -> 46.6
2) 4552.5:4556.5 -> 41.8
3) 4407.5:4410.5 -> 29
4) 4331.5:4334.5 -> 36.3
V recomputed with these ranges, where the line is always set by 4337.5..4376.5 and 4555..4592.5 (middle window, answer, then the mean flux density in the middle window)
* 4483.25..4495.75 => 0.00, 41.1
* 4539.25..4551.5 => 0.05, 42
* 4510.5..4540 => 0.05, 41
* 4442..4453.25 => 0.00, 38.6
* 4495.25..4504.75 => 0.01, 41.1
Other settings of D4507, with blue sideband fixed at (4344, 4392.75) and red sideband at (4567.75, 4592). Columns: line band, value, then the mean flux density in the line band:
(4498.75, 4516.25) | -1.56 angstrom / 44.3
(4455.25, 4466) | 1.86 angstrom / 31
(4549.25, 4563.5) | -0.11 angstrom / 44.3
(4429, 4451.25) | -0.27 angstrom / 36.6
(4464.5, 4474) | -0.26 angstrom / 39.2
